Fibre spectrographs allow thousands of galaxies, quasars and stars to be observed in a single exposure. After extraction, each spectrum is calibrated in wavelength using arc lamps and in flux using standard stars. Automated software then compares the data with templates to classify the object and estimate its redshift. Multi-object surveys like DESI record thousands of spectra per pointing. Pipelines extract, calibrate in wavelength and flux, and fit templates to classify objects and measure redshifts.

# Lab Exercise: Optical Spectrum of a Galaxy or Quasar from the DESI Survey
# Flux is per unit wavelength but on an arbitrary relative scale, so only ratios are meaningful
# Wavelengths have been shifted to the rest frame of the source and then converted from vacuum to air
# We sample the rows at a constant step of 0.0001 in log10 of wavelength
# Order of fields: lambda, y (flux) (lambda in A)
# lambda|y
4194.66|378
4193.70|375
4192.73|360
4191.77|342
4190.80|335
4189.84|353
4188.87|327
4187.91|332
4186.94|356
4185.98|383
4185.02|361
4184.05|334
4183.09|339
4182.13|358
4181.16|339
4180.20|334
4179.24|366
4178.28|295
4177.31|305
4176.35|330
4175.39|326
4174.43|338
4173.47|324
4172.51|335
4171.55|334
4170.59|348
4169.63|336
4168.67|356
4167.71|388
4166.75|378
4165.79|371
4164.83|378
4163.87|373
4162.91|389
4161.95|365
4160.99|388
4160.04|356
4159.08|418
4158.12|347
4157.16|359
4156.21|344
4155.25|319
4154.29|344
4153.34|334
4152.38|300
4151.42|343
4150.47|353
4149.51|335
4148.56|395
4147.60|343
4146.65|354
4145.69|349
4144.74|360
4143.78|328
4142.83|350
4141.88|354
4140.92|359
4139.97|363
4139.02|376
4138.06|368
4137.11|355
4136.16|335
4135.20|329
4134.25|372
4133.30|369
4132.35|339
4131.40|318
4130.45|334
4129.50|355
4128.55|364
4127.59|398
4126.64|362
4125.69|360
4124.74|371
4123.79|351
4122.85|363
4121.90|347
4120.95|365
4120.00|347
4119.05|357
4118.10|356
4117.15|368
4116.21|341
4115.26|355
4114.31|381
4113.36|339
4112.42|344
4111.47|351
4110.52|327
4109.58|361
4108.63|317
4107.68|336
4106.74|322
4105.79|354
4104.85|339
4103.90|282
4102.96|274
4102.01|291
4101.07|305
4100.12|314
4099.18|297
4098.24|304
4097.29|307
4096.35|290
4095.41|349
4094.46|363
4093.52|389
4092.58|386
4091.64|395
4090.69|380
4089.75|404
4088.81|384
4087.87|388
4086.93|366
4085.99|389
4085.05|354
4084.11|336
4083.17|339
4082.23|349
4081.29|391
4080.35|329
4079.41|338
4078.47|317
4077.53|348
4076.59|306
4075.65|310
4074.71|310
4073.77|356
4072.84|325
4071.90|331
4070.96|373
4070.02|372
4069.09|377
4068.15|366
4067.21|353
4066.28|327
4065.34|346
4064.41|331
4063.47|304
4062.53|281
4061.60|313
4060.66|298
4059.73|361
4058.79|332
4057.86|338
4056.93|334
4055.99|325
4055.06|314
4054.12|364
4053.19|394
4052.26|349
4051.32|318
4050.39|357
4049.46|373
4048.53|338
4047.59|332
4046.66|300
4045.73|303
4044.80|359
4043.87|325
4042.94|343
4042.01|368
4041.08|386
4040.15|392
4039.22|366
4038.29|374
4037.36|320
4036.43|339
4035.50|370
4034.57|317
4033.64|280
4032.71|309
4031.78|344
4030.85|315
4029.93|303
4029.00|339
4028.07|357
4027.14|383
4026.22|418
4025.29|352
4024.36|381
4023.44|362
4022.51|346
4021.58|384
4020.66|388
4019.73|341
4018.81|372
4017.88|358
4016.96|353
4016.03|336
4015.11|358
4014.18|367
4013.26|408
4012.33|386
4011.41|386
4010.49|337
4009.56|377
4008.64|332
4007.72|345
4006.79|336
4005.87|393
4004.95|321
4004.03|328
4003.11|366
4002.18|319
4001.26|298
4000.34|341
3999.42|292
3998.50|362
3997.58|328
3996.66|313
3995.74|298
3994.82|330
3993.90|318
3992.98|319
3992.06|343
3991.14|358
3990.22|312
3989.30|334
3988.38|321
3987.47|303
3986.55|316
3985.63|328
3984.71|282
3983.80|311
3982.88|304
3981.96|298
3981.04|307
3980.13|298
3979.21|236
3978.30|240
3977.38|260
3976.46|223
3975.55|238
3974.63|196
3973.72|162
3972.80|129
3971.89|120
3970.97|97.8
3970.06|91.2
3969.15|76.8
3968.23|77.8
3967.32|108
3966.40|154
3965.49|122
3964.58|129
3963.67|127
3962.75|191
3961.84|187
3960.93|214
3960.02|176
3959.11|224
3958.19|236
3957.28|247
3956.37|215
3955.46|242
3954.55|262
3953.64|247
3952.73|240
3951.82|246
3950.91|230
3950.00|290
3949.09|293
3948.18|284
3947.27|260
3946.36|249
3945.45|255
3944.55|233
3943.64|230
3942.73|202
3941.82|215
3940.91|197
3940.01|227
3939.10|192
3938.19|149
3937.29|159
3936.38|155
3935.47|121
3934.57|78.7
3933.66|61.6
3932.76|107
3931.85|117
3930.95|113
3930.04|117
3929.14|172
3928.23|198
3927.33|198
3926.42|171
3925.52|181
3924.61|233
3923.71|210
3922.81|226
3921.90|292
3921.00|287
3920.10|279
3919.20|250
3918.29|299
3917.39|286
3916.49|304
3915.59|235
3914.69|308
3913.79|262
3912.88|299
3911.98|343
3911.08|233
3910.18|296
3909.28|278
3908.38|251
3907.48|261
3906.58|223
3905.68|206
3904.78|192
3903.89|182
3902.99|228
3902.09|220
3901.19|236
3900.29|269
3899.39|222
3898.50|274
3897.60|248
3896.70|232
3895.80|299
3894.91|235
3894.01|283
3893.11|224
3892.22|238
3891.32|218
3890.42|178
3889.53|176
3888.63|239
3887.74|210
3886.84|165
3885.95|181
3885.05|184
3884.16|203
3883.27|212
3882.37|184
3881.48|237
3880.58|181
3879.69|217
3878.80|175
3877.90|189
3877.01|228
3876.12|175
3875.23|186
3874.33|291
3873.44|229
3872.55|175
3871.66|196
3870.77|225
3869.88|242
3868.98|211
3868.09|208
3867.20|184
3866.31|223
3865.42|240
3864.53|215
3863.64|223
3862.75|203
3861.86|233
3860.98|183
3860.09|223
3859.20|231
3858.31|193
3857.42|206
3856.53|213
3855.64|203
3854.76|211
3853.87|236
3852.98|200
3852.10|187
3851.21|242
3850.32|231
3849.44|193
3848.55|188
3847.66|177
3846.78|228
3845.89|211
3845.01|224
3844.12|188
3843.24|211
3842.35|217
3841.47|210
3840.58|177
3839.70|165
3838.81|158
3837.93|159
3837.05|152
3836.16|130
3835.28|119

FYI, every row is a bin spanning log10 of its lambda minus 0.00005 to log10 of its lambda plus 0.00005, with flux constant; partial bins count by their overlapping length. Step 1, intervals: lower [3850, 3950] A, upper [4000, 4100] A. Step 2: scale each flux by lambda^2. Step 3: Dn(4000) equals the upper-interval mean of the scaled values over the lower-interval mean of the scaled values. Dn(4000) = 1.7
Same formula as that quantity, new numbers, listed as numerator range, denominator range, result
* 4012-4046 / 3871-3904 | 1.75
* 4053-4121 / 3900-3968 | 1.71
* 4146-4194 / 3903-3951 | 1.79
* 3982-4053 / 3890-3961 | 1.59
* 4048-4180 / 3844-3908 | 1.82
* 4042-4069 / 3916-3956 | 1.68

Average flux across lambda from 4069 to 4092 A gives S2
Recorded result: 354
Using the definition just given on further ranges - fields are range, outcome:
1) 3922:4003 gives 226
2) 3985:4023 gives 342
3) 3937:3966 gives 218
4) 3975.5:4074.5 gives 336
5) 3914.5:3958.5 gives 216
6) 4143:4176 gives 353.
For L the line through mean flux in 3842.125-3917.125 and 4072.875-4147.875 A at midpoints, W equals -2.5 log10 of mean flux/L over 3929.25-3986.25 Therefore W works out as 0.31 mag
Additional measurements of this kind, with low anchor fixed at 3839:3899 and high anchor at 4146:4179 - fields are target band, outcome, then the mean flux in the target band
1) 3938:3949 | 0.09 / 228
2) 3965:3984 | 0.34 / 191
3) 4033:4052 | -0.17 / 343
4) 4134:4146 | -0.04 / 353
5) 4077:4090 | -0.15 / 359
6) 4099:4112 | 0.01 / 320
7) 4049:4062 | -0.14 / 341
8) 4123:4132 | -0.07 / 357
